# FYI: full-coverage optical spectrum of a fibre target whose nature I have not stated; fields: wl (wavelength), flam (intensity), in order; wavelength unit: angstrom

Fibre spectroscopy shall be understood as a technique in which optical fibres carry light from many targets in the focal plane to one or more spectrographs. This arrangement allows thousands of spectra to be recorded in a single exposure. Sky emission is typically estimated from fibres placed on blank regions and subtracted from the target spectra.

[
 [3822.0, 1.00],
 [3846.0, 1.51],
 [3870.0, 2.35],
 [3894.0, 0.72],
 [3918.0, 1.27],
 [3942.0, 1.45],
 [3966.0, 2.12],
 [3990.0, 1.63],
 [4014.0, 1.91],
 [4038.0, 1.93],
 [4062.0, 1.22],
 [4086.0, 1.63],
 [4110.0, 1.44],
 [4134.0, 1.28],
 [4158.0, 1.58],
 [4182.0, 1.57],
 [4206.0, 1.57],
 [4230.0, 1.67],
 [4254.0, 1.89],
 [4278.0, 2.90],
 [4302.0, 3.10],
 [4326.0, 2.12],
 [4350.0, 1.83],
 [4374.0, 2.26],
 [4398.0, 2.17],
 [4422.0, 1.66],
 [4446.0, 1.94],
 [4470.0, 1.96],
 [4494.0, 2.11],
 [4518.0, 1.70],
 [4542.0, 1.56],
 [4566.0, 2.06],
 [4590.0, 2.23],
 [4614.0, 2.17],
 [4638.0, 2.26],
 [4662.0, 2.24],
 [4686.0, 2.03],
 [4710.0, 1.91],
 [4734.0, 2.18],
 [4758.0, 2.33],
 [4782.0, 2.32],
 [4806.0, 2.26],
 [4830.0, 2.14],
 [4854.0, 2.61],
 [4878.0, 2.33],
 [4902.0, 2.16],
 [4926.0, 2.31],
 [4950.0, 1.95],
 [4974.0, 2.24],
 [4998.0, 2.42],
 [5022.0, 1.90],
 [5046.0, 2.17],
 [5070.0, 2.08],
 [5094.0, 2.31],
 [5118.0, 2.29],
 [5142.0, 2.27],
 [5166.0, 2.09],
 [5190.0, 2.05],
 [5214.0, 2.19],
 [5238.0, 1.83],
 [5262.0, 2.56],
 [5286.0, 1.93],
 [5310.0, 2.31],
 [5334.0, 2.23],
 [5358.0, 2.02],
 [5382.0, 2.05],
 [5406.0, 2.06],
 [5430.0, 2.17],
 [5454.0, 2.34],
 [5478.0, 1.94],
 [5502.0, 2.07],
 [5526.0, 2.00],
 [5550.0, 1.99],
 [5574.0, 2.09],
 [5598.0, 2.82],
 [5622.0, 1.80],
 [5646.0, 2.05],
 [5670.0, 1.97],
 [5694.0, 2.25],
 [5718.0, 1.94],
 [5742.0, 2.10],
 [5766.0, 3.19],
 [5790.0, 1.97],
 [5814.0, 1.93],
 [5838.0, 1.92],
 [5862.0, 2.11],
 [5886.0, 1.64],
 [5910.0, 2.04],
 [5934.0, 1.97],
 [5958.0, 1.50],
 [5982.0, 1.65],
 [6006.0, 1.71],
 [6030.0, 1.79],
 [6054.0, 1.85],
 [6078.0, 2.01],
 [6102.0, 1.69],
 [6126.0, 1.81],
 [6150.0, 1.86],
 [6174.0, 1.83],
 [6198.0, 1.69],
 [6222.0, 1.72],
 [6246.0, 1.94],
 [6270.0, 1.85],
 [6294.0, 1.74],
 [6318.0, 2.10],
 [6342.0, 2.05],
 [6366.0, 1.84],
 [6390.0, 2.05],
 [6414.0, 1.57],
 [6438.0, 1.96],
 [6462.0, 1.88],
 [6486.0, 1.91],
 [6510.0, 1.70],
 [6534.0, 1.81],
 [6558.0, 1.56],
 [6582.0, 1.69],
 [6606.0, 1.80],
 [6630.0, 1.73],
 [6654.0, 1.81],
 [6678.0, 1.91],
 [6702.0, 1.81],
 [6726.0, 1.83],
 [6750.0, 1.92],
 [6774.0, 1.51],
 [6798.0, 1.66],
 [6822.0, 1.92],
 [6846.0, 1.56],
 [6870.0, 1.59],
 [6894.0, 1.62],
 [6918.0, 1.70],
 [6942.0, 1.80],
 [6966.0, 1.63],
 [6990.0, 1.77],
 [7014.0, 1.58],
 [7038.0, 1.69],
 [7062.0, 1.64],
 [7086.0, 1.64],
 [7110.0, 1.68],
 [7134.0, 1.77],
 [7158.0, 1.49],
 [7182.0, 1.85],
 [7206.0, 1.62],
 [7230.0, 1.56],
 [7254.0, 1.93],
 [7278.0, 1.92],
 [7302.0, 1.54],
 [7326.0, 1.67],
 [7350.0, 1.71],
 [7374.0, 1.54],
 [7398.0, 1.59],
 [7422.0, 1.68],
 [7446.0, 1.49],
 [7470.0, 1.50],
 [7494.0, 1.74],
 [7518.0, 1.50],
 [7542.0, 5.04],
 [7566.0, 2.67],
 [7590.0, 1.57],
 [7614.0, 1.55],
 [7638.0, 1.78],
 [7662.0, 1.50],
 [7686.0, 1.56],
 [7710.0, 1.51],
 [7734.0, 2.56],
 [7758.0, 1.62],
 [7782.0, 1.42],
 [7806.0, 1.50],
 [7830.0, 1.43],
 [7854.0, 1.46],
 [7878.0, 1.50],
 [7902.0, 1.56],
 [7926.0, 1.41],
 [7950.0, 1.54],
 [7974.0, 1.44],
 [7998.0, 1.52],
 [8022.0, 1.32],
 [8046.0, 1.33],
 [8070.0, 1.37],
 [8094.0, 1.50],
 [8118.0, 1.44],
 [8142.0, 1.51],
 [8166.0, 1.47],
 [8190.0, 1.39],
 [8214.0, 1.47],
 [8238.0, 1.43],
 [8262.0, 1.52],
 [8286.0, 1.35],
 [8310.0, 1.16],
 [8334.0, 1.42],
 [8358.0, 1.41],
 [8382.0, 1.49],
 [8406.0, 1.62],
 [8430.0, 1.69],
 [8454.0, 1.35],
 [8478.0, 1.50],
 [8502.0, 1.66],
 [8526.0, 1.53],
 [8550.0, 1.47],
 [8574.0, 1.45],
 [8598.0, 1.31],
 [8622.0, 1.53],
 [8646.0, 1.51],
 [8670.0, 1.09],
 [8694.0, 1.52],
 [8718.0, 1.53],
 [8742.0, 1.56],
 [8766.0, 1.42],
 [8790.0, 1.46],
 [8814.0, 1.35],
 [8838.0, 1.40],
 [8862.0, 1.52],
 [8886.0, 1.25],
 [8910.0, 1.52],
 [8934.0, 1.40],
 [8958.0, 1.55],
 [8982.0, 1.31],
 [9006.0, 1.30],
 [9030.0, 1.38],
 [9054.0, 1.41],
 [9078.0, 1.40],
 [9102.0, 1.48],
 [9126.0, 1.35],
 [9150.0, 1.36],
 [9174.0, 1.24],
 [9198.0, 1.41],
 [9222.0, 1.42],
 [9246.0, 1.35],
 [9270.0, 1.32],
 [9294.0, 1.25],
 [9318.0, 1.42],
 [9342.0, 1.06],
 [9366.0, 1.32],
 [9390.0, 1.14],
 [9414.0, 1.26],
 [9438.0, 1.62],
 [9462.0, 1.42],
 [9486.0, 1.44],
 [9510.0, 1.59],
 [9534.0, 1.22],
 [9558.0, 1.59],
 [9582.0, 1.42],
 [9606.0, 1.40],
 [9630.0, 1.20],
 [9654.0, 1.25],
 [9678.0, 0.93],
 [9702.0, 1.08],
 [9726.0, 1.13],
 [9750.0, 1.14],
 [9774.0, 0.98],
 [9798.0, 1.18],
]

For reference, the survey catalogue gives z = 0.15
